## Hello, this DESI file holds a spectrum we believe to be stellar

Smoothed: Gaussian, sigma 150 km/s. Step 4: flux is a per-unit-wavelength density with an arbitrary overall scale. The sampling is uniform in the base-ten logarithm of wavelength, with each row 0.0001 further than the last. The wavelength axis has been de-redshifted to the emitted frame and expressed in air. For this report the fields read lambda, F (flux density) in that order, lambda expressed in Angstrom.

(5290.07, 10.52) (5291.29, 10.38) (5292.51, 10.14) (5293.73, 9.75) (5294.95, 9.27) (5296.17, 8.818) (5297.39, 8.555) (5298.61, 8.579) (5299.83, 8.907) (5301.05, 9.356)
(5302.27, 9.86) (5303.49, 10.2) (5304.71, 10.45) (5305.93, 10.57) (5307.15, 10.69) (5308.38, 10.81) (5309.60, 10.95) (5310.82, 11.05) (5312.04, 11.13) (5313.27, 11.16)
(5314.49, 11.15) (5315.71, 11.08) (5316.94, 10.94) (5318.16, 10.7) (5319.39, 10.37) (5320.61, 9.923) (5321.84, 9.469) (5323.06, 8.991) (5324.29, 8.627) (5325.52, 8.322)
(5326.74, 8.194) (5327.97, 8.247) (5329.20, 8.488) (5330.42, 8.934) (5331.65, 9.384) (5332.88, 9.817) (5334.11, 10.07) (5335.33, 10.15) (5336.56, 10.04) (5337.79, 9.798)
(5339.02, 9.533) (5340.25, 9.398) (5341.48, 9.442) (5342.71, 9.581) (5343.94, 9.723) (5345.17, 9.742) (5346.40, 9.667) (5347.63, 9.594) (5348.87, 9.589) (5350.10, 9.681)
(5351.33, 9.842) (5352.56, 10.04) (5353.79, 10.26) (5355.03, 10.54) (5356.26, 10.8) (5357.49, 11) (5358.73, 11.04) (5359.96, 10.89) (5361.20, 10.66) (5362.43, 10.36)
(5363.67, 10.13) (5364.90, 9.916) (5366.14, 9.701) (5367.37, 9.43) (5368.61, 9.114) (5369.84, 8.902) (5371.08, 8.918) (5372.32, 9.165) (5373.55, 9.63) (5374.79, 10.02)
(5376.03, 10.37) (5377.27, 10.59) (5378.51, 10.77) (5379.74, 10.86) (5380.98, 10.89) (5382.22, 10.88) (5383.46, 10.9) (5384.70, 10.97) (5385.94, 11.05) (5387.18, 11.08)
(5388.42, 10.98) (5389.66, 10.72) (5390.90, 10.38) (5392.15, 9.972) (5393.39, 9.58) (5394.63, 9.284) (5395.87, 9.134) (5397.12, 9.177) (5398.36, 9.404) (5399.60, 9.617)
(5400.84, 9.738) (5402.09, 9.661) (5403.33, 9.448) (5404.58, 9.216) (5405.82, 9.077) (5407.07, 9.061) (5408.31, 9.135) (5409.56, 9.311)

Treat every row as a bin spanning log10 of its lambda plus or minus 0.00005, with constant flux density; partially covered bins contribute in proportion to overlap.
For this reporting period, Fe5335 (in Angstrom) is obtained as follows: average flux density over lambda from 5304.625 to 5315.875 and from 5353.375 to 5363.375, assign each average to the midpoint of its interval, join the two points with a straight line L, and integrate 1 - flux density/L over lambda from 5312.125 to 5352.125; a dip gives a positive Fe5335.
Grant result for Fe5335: 4.1 Angstrom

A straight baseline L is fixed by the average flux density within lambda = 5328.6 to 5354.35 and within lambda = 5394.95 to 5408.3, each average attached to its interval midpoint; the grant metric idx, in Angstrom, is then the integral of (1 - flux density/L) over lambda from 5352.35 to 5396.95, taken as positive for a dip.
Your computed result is -3.5 Angstrom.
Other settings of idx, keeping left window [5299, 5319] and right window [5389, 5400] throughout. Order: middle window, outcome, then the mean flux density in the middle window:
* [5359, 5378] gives 0.1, 9.88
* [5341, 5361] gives 0.0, 10.1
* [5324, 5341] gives 1.8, 9.23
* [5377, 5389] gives -1.3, 10.9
